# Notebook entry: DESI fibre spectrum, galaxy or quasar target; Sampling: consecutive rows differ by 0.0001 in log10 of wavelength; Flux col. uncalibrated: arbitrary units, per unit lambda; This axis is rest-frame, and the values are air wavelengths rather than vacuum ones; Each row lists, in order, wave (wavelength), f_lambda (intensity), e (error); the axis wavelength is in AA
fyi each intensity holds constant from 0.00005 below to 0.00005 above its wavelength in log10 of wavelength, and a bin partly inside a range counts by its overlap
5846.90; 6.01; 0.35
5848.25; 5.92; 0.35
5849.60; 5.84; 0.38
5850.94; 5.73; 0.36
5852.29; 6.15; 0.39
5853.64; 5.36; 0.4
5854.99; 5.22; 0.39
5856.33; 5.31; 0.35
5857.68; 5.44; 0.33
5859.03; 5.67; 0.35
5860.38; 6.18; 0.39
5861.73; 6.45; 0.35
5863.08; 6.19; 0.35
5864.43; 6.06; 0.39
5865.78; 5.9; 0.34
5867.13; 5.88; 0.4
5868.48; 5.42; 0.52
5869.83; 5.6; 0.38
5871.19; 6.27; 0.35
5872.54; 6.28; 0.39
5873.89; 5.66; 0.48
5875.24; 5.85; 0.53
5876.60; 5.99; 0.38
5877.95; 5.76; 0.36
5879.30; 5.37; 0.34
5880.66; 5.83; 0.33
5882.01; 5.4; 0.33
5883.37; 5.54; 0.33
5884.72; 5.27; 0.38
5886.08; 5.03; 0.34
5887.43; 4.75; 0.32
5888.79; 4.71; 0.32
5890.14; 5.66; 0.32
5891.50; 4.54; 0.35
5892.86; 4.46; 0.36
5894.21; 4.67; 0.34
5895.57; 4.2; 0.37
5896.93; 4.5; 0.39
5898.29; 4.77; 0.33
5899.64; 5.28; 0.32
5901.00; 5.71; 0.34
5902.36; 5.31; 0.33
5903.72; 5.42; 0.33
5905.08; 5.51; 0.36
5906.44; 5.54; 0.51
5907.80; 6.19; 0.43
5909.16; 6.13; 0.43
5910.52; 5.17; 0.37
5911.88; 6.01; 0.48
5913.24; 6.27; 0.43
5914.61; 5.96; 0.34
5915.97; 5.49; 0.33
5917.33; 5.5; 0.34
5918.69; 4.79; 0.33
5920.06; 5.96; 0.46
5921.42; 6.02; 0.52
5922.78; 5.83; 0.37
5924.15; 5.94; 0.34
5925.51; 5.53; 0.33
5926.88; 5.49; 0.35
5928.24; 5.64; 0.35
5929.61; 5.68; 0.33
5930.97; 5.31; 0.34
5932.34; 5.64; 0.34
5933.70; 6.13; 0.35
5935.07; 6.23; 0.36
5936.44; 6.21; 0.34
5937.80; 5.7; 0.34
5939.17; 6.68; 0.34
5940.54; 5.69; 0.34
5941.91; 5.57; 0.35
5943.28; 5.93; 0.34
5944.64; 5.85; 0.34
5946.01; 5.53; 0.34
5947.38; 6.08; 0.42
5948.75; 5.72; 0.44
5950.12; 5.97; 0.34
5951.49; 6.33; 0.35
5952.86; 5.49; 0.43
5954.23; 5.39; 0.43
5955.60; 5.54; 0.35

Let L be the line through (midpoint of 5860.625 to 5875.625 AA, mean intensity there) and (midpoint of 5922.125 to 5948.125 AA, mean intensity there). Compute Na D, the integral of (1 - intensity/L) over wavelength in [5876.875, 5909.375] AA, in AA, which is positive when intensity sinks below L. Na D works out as 3.8 AA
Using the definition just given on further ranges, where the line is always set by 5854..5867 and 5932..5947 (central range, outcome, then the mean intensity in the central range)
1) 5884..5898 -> 2.6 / 4.78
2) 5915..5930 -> 0.7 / 5.63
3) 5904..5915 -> 0.1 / 5.83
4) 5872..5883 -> 0.2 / 5.75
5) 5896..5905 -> 1.1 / 5.16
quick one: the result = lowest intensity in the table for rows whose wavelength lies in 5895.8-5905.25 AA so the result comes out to 4.5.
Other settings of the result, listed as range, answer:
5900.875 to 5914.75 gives 5.17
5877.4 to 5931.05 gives 4.2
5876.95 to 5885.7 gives 5.27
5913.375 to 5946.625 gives 4.79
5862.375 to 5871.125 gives 5.42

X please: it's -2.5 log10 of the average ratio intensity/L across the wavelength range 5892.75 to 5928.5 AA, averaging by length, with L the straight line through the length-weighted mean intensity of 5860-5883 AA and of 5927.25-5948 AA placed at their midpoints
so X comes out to 0.08 mag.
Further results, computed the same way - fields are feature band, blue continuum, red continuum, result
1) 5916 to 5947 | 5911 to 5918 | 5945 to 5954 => 0.01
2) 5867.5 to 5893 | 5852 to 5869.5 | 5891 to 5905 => -0.03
